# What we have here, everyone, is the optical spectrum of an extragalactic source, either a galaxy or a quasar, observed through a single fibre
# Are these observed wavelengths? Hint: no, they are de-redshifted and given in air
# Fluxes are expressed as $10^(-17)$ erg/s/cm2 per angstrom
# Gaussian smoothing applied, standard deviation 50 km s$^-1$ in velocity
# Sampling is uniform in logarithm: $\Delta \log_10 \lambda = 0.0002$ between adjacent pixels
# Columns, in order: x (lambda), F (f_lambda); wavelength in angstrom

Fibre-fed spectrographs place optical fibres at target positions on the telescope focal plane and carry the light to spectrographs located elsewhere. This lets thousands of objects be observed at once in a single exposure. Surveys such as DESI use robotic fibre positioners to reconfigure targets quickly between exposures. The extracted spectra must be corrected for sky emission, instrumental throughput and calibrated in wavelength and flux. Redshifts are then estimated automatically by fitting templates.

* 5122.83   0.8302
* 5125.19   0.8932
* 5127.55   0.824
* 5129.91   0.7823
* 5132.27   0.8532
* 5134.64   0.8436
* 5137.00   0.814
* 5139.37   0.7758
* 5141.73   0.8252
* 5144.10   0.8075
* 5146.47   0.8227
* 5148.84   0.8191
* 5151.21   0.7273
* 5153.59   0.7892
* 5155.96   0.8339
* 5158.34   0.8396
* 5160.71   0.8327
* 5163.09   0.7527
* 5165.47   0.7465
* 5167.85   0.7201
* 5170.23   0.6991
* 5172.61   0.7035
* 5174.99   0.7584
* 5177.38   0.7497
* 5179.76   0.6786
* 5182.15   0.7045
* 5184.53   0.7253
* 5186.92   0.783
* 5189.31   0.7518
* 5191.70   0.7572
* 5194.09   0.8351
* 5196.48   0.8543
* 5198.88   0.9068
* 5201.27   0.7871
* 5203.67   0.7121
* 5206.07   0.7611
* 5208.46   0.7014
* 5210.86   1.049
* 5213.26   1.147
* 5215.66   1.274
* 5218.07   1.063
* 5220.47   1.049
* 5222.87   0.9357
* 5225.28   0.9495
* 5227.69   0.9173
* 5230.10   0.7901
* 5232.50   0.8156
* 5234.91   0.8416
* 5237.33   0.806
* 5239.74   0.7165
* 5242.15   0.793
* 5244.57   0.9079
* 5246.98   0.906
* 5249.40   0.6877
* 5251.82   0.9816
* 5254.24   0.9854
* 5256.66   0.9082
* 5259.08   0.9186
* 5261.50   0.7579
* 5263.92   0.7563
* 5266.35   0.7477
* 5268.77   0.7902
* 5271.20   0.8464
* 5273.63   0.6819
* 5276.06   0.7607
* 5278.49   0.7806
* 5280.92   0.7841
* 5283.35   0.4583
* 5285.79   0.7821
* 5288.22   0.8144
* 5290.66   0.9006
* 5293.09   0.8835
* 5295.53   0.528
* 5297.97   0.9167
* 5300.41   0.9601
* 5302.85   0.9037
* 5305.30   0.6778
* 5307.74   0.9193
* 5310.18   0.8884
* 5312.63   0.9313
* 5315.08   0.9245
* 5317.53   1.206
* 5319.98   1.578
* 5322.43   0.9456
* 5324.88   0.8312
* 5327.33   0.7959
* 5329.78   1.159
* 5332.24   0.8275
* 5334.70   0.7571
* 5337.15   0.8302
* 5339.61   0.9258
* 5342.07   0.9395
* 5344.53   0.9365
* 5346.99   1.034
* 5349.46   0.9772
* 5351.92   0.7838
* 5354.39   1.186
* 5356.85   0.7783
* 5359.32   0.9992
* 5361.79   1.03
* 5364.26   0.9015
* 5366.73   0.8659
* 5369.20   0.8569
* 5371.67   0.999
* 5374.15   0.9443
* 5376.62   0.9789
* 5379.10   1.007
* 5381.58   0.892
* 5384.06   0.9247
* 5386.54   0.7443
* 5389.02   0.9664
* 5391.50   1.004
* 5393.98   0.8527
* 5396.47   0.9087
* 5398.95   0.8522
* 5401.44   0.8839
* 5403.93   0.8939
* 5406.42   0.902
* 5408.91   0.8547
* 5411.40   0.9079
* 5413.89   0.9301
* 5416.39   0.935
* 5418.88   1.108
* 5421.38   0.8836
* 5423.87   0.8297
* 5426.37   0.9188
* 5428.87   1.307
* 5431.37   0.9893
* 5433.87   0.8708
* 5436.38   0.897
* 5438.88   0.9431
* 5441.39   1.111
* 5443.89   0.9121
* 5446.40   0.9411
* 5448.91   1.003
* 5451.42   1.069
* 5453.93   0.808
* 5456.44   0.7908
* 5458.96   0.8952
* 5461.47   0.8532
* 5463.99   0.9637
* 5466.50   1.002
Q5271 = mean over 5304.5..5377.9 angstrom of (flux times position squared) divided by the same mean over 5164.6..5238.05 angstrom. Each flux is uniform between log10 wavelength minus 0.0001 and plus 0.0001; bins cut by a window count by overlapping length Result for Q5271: 1.2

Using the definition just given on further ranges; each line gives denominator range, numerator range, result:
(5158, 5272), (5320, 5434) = 1.19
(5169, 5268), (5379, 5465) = 1.19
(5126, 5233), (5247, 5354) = 1.10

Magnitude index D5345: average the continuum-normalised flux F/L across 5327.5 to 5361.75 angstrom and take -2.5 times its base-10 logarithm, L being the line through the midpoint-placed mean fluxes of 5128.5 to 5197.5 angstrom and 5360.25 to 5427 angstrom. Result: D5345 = -0.05 mag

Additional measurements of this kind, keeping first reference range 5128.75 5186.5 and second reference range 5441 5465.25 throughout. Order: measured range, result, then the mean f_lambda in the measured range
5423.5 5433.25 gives -0.12 mag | 1.02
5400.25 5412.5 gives 0.02 mag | 0.888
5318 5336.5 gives -0.15 mag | 0.989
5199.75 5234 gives -0.15 mag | 0.924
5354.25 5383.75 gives -0.07 mag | 0.944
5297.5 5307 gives -0.02 mag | 0.863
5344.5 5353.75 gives -0.09 mag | 0.948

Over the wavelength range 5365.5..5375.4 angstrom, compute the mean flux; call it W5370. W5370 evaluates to 0.917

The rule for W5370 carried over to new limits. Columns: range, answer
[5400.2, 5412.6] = 0.888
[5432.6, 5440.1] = 0.904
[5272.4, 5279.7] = 0.741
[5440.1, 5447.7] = 0.988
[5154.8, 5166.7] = 0.8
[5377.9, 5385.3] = 0.94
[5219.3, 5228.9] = 0.962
